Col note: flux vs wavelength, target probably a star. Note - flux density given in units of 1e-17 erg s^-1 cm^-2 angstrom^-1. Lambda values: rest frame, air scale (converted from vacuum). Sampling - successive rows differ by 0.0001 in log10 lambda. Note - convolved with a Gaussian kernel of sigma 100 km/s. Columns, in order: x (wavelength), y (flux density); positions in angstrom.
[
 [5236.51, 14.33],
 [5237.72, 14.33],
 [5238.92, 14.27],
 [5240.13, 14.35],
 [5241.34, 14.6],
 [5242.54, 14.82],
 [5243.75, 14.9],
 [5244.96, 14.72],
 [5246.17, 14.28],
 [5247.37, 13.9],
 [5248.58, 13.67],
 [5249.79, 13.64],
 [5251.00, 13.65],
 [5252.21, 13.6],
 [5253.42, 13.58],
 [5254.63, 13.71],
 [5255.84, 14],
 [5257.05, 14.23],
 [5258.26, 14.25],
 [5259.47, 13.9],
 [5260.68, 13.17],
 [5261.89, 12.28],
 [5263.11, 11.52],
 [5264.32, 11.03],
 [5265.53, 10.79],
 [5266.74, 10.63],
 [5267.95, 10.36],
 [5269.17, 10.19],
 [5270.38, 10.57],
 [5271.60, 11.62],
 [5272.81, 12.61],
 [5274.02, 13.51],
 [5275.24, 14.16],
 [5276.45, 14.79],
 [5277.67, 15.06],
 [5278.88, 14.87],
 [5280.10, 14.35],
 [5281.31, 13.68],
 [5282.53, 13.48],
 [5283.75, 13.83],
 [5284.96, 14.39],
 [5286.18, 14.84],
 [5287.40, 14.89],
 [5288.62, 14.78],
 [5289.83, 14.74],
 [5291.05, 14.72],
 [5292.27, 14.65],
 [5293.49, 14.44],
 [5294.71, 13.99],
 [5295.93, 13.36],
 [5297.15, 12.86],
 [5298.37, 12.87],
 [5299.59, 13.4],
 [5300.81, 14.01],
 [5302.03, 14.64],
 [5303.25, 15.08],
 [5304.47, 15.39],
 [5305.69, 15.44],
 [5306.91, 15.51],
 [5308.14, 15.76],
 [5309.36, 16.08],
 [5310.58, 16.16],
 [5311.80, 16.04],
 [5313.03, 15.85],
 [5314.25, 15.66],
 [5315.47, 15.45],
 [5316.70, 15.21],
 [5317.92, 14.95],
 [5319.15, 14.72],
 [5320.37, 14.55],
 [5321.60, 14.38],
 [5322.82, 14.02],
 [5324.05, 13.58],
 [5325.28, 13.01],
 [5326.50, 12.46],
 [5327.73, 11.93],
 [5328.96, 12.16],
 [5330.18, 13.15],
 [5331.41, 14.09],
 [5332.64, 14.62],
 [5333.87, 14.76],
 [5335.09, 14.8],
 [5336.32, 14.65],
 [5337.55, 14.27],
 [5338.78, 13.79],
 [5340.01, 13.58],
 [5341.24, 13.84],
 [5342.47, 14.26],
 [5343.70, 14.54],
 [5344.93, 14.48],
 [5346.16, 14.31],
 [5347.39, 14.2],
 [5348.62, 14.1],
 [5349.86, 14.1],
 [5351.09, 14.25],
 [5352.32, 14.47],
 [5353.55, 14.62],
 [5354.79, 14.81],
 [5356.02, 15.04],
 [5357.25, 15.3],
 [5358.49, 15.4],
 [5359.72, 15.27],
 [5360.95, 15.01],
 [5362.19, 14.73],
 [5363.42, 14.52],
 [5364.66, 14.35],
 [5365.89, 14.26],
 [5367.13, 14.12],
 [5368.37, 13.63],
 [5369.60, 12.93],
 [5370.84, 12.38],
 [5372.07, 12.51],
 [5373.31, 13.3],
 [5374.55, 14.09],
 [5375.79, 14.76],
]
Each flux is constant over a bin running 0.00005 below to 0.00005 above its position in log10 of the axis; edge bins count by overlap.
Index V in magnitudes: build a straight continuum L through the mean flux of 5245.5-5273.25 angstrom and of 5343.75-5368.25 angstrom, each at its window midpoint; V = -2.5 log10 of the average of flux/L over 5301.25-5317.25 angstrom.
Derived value -0.14 mag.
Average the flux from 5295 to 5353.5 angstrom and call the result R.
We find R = 14.4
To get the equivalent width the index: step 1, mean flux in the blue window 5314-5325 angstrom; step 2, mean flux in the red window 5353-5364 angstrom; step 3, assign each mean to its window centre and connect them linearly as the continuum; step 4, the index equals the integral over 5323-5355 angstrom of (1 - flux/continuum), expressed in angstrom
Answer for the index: 1.9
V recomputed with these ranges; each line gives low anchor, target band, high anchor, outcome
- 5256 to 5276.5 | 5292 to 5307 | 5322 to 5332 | -0.12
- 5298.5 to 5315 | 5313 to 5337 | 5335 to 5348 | 0.04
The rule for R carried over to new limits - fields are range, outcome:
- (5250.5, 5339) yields 13.9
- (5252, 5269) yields 12.6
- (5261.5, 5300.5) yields 13.2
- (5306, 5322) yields 15.4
